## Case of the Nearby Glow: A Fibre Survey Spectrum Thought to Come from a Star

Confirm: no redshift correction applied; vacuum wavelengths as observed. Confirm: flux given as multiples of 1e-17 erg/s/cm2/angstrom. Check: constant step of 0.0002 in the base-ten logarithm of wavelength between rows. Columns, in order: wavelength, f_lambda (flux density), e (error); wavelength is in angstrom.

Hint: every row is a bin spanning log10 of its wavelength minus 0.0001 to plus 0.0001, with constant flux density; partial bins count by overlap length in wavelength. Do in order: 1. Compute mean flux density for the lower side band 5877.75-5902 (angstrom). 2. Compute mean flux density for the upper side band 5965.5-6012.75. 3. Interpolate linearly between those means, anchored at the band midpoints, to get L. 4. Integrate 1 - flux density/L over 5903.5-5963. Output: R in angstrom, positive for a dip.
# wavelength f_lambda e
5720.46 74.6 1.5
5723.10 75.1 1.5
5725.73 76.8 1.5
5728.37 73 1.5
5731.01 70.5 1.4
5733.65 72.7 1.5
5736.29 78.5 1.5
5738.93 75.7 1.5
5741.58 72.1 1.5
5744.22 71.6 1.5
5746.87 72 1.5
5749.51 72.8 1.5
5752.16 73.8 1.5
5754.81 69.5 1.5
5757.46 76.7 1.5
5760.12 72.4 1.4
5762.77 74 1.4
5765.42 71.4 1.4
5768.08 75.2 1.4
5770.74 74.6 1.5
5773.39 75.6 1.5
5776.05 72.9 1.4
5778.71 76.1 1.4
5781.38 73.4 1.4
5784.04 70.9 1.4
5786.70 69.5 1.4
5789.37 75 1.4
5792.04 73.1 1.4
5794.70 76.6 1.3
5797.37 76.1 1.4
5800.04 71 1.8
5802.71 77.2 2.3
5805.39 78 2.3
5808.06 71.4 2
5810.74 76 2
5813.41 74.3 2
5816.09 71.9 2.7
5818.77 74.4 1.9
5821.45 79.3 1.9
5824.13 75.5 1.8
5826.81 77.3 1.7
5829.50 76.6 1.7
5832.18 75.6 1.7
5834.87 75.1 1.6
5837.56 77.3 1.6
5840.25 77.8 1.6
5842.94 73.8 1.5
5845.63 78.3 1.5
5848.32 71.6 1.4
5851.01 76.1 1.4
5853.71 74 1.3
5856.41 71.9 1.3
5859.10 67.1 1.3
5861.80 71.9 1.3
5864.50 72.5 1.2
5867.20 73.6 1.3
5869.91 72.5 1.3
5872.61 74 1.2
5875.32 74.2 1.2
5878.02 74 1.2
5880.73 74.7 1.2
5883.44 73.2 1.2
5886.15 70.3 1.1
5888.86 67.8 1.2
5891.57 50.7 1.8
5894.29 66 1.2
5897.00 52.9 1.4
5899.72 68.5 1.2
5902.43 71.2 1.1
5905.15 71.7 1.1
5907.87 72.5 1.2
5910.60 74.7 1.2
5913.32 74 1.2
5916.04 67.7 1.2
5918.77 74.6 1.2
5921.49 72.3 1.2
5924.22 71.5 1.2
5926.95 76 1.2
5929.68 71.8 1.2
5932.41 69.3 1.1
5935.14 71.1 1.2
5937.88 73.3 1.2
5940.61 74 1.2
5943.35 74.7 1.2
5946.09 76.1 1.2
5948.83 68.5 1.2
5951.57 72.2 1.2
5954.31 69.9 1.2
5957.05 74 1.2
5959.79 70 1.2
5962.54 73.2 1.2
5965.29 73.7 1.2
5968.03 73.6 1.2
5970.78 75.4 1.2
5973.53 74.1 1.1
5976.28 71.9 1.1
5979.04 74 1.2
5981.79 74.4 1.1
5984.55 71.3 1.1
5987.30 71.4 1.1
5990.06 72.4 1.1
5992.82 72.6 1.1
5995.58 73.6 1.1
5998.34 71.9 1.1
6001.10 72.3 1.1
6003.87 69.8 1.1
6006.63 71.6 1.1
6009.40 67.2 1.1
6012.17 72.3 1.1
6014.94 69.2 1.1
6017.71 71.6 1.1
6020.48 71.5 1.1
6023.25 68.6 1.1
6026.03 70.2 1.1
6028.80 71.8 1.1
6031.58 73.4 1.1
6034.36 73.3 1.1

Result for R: -3.0 angstrom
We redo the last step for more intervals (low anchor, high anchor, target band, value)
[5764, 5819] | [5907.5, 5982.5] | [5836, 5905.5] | 2.2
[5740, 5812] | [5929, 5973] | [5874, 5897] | 1.6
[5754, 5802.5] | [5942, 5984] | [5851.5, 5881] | 0.2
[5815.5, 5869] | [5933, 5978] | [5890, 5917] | 2.4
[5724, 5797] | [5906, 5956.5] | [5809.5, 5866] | -1.2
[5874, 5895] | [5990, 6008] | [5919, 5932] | -0.5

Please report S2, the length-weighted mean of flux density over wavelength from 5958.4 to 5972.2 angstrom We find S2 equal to 73.2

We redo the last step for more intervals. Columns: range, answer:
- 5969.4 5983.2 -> 73.9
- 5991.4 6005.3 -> 72.1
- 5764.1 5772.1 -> 73.8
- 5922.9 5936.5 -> 72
